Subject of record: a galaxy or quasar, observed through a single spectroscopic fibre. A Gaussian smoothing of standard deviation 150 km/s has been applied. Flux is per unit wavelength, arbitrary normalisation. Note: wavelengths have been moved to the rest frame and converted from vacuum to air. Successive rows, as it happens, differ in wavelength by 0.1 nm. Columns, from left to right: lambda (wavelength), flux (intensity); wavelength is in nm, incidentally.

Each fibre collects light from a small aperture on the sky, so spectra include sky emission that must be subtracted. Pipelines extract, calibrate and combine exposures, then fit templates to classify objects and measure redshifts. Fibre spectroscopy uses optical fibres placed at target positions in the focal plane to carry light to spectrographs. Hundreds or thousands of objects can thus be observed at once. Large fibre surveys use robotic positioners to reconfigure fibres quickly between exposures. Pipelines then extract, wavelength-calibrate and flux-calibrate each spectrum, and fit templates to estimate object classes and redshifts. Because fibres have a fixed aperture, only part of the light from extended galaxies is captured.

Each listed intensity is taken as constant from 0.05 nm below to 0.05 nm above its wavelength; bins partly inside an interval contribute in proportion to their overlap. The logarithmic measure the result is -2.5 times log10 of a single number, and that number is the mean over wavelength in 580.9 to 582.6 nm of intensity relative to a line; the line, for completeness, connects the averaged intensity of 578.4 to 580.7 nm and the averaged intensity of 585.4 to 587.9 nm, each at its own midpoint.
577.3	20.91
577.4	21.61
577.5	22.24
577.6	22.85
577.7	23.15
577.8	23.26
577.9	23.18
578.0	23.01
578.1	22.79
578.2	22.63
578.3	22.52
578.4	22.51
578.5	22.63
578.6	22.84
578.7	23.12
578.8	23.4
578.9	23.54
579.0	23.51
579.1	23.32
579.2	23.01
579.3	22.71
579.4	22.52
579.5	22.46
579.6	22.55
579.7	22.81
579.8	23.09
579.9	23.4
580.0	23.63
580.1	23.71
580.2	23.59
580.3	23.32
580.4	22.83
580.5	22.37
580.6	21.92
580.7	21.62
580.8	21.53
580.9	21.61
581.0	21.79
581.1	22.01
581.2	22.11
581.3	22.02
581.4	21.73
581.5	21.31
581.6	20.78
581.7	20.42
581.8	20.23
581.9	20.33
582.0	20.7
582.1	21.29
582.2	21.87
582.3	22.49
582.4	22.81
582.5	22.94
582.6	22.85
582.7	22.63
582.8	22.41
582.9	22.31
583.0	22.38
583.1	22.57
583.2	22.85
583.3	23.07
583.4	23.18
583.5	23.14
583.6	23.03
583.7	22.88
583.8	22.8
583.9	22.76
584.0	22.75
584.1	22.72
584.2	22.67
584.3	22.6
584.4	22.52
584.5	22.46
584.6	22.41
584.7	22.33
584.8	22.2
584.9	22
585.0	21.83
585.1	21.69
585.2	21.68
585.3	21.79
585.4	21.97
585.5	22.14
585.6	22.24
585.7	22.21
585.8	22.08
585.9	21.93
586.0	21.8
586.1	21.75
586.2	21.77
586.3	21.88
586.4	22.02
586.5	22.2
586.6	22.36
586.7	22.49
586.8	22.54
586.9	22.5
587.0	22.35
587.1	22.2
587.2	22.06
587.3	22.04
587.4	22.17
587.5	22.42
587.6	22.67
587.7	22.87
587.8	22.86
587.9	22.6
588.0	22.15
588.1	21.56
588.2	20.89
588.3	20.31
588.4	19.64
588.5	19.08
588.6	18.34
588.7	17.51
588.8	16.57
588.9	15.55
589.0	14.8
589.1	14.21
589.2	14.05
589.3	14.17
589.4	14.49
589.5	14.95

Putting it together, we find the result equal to 0.06 mag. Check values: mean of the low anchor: 23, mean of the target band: 21.6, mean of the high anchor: 22.2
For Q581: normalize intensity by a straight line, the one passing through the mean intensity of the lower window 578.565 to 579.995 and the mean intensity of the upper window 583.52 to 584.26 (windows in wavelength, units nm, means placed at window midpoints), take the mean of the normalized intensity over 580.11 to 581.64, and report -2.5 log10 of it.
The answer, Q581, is 0.04 mag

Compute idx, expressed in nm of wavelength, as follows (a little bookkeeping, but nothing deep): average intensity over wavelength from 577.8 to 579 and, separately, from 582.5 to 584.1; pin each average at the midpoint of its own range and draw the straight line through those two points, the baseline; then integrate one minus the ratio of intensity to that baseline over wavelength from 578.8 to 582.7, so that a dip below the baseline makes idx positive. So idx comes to 0.10 nm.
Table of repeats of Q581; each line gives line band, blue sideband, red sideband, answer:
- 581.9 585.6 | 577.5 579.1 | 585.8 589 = -0.024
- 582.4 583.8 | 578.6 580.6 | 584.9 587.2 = -0.013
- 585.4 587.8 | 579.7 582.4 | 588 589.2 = -0.165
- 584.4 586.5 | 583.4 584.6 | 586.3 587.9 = 0.027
